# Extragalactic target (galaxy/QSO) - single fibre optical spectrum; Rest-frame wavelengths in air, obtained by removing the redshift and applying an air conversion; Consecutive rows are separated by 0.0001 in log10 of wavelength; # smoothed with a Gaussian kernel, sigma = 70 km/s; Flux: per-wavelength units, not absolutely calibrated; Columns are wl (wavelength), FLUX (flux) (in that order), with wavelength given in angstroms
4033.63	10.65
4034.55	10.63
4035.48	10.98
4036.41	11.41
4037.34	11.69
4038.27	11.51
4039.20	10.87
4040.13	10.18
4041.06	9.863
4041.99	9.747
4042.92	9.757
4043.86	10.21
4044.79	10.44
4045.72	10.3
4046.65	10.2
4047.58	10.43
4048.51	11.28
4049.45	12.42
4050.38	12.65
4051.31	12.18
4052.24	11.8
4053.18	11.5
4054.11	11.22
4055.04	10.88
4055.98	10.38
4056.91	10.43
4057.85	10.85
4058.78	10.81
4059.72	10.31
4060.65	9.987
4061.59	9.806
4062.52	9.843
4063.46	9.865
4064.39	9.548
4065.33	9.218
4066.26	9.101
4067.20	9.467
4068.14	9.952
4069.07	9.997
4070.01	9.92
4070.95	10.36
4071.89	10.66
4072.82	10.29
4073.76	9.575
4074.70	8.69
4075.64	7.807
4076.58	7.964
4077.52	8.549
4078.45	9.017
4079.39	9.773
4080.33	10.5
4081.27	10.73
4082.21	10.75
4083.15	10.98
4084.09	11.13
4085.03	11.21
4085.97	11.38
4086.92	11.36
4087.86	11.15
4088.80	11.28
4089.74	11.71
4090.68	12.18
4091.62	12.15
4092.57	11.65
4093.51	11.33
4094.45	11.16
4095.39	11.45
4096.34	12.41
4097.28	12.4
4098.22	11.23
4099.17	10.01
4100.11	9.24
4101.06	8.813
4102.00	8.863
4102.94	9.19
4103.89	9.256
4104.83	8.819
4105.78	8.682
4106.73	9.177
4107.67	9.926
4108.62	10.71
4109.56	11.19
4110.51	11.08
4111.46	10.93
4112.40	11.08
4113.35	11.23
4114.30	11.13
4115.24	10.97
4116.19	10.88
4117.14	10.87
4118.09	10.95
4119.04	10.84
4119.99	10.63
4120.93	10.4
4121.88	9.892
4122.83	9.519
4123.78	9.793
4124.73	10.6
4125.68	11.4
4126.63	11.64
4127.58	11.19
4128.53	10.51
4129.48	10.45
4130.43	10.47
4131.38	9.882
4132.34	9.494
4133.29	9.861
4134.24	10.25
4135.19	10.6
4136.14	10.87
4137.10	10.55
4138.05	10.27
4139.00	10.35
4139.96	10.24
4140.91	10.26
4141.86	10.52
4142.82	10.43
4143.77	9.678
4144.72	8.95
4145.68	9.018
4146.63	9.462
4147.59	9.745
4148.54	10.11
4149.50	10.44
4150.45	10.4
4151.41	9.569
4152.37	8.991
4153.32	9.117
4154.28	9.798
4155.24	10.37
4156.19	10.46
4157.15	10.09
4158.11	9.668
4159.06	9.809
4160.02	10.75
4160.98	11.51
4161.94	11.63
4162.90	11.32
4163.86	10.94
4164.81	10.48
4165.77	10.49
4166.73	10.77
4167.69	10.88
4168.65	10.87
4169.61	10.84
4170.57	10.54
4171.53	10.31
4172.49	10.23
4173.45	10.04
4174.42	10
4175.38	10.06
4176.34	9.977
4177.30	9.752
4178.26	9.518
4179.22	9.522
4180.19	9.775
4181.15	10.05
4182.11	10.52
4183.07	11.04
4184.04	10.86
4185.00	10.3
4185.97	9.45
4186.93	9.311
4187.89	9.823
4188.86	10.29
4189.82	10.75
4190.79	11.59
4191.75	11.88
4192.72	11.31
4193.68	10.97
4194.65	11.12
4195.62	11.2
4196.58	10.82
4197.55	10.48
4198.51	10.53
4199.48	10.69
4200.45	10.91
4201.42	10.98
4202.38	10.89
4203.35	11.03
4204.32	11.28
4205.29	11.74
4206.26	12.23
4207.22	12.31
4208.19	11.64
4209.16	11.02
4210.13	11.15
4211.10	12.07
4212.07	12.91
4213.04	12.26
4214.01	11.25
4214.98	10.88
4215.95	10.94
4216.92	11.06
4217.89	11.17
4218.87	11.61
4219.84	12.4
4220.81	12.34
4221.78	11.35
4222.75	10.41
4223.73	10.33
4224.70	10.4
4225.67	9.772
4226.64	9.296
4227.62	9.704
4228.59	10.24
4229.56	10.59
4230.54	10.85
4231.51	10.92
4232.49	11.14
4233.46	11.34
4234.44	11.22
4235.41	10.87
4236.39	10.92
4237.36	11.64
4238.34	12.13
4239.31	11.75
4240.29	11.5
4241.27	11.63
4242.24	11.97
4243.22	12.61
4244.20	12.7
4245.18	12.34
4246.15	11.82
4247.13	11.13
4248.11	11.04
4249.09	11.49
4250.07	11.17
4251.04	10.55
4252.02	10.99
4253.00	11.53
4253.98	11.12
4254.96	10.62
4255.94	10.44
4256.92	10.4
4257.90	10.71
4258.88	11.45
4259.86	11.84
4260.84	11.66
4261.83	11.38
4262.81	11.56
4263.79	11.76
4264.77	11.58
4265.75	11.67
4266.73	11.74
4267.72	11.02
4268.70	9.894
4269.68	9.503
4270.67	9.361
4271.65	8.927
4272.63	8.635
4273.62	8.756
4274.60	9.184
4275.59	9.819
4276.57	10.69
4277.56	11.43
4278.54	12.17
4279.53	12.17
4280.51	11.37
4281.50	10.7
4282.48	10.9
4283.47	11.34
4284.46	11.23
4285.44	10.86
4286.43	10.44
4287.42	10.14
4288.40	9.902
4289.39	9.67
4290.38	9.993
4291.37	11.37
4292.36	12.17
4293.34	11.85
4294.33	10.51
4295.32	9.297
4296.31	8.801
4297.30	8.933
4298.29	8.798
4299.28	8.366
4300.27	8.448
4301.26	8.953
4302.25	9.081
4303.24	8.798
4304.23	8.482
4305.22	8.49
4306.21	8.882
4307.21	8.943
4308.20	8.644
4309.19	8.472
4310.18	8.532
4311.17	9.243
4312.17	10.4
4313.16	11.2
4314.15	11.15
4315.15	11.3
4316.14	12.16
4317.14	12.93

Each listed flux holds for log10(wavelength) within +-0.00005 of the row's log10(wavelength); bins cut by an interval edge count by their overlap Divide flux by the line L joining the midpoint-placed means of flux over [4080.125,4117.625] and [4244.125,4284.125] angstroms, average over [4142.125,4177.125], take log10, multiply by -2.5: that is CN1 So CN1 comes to 0.06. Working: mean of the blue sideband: 10.8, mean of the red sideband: 10.9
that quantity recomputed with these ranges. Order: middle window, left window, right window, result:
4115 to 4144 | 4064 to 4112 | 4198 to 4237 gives 0.009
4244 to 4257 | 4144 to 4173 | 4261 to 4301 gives -0.087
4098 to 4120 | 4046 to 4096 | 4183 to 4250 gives 0.051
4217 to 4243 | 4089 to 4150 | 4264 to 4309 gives -0.091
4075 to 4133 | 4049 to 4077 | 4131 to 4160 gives -0.040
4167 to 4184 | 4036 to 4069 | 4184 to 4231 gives 0.067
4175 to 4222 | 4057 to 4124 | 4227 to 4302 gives -0.036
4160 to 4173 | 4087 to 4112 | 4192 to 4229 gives 0.010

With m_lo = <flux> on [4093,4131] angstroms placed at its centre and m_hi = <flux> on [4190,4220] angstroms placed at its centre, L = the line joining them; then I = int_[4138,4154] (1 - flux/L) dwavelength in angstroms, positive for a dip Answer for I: 1.4 angstroms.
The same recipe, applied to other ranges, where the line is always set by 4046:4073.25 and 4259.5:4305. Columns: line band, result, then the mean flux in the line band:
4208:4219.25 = -1.21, 11.5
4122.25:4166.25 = 0.79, 10.3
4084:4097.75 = -1.45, 11.6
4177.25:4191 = 0.33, 10.2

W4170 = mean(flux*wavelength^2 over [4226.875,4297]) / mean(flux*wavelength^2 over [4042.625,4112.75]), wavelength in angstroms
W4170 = 1.14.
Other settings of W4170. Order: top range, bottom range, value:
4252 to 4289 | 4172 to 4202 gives 1.07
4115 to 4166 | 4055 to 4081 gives 1.10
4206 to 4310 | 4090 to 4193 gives 1.09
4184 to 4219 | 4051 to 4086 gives 1.17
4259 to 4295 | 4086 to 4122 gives 1.09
